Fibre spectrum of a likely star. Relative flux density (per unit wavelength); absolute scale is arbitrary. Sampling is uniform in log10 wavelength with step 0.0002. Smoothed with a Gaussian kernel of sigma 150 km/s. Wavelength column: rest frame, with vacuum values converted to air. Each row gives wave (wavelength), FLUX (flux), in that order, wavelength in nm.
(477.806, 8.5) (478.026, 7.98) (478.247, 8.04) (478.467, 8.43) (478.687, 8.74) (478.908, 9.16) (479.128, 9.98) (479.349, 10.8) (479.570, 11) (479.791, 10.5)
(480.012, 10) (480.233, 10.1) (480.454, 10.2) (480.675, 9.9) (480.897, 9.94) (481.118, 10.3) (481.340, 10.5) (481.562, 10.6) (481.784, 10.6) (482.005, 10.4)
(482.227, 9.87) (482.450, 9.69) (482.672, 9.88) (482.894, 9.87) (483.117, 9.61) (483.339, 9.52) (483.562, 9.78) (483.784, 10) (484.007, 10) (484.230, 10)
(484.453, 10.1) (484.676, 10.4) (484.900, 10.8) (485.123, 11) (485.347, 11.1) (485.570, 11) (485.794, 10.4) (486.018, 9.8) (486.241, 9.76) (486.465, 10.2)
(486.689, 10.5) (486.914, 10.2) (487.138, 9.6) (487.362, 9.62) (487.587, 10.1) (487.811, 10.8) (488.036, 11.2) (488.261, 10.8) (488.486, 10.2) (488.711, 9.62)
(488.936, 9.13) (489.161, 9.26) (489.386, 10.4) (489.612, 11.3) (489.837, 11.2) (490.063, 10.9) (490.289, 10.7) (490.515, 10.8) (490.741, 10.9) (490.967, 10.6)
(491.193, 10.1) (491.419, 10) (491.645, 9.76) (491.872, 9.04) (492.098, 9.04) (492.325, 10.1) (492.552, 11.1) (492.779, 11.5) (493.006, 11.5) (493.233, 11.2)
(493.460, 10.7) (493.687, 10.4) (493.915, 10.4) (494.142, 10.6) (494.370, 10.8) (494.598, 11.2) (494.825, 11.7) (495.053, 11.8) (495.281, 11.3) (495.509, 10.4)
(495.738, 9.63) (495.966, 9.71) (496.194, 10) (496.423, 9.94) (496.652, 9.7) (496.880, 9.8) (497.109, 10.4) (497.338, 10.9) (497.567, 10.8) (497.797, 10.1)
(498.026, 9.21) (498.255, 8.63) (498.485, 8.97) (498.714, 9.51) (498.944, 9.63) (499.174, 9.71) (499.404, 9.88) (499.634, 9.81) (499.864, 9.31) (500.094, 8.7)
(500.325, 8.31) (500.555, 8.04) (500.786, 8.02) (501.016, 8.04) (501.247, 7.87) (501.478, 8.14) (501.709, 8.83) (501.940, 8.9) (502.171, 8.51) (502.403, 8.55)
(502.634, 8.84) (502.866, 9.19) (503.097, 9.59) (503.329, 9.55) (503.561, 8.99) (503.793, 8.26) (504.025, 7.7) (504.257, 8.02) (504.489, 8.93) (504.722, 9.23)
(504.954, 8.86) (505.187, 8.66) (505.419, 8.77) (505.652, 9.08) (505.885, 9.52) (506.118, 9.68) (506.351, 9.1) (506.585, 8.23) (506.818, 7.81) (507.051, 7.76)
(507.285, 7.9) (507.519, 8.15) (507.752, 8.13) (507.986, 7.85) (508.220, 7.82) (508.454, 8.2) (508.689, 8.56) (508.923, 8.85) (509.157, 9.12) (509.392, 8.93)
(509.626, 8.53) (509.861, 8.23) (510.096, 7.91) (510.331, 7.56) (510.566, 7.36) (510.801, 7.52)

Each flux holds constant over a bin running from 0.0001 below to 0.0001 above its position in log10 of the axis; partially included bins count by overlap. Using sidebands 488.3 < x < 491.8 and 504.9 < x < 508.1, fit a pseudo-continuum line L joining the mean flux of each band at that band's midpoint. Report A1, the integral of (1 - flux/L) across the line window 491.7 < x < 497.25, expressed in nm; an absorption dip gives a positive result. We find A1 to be -0.37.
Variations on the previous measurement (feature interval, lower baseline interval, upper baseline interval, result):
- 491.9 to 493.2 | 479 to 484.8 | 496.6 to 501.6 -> -0.14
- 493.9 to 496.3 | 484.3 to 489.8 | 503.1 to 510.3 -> -0.28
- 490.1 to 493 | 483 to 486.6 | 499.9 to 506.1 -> -0.21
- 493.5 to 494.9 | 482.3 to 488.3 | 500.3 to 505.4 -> -0.21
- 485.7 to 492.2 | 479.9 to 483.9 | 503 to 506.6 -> -0.35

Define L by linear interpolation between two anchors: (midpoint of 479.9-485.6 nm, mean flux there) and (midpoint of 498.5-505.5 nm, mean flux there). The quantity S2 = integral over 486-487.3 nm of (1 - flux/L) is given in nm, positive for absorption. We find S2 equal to -0.01 nm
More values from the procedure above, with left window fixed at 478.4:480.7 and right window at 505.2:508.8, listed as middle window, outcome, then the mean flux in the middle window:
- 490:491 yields -0.16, 10.8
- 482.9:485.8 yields -0.18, 10.3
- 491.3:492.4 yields -0.04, 9.58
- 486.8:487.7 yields -0.04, 9.88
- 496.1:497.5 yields -0.18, 10.1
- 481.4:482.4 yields -0.05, 10.3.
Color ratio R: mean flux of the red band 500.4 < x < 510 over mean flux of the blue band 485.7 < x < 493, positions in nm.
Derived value 0.8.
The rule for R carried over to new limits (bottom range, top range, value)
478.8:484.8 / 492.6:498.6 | 1.03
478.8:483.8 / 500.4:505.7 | 0.85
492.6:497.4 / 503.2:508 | 0.81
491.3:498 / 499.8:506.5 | 0.83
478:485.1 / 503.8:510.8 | 0.85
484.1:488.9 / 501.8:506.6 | 0.86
